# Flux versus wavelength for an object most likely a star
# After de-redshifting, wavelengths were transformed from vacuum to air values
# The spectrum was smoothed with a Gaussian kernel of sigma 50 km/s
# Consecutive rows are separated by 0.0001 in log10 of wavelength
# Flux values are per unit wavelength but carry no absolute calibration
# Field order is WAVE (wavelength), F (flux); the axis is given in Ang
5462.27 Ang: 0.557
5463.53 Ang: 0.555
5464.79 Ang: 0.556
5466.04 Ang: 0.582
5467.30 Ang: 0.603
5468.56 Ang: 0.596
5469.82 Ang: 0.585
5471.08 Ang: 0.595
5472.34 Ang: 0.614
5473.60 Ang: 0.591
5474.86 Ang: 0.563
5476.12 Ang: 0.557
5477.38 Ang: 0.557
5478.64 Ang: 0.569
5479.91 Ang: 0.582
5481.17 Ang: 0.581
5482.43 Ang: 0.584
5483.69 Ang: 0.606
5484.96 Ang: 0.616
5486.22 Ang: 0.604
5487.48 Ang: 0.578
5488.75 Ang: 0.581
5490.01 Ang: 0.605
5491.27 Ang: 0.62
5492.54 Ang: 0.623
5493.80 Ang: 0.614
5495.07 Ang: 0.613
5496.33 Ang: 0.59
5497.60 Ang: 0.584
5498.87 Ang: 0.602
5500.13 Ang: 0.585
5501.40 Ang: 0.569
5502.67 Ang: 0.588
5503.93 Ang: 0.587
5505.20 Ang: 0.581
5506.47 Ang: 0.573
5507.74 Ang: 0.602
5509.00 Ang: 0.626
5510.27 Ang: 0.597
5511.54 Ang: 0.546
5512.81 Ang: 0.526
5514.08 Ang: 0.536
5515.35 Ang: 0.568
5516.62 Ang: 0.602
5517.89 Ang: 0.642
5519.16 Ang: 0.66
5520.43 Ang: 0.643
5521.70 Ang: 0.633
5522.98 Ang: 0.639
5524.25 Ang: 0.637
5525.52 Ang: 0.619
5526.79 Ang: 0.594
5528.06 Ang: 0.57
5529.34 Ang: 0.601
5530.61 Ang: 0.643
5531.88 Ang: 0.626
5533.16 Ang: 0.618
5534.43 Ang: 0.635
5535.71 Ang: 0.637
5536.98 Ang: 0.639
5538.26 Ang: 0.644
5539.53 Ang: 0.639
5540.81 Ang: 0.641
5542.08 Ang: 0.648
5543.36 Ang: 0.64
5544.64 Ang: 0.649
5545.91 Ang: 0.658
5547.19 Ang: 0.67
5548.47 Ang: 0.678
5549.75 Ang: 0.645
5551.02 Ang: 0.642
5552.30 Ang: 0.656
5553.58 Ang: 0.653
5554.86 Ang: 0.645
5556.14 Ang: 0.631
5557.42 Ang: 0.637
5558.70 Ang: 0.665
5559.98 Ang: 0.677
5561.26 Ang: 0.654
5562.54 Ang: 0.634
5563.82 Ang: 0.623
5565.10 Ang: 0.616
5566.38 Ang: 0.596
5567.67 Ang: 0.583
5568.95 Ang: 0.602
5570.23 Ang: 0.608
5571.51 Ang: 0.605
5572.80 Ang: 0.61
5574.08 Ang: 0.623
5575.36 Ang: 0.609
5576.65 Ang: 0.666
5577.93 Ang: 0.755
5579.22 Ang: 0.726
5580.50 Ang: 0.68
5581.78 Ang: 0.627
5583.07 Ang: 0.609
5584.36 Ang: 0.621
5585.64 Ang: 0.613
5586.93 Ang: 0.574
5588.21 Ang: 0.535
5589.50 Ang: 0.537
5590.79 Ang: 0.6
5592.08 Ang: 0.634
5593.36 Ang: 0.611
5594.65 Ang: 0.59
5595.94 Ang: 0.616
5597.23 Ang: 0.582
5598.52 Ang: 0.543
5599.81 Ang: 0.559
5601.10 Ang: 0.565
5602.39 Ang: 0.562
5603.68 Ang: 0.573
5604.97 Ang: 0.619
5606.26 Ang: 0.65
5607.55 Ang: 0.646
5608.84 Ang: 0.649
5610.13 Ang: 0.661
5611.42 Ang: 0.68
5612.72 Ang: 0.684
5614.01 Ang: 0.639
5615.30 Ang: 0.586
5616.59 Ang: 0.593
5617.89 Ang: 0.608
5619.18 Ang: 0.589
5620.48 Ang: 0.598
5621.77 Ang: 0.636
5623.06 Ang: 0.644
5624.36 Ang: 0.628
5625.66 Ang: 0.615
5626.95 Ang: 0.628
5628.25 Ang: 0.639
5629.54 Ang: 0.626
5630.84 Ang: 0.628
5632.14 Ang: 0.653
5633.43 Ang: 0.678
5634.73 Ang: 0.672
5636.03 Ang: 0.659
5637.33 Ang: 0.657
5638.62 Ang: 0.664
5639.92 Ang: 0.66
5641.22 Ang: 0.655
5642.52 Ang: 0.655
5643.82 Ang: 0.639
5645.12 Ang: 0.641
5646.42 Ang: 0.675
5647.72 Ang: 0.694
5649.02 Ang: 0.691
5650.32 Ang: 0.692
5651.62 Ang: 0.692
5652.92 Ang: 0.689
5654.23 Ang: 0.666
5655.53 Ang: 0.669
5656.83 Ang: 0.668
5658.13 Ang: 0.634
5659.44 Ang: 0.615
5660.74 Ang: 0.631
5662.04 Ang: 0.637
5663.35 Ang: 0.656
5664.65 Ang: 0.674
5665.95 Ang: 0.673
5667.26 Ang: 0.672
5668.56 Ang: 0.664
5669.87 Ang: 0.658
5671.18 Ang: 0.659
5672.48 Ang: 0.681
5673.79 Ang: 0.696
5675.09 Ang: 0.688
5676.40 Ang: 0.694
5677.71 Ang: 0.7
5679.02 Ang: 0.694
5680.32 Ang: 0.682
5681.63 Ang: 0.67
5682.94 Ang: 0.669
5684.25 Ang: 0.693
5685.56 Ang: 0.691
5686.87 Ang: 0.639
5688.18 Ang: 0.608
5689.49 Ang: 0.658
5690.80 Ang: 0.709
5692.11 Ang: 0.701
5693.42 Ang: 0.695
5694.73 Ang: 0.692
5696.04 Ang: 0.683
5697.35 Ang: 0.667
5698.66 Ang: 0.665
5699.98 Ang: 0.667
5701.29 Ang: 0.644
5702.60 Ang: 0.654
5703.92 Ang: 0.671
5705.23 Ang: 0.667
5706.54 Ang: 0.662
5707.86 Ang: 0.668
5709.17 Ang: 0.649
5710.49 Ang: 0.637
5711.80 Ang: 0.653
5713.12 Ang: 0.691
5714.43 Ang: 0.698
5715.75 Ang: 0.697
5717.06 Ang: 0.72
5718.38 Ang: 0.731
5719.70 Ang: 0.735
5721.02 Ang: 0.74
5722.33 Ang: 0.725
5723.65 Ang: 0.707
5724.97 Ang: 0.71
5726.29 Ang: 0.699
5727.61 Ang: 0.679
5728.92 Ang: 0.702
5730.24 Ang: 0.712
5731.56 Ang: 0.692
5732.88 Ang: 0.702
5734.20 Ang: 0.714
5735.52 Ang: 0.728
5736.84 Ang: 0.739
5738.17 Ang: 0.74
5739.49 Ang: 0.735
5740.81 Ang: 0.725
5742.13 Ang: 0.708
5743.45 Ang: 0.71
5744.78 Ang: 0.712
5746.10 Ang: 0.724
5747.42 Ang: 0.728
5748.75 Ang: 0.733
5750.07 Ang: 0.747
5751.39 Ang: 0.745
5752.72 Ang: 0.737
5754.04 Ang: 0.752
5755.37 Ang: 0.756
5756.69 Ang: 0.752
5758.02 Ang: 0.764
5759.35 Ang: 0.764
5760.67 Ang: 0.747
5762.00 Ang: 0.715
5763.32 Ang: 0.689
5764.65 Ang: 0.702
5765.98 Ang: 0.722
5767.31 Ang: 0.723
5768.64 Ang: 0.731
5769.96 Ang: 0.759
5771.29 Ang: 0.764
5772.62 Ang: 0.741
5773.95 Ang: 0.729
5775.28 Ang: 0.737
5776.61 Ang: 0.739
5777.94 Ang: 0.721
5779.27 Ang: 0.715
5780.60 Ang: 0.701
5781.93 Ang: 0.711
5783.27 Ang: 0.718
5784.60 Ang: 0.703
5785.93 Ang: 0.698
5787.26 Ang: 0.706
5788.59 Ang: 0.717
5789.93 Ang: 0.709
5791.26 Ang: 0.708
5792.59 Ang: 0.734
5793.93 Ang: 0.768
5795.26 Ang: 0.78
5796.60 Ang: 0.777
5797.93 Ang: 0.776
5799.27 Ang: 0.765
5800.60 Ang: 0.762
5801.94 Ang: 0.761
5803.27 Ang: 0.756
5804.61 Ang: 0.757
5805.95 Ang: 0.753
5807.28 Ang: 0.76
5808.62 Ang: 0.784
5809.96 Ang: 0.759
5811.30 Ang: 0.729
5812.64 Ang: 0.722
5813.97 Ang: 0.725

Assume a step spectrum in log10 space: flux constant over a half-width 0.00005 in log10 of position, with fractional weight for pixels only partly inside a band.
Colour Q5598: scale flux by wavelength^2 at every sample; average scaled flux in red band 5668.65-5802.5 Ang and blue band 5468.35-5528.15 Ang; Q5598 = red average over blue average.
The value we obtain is 1.3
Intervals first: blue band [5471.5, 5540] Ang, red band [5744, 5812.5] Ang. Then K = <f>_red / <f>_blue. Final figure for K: 1.23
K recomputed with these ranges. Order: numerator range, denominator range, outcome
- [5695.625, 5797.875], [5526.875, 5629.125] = 1.14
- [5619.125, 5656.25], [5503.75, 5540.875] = 1.07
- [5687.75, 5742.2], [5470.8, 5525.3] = 1.16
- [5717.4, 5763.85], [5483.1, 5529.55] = 1.21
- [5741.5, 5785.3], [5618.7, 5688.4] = 1.11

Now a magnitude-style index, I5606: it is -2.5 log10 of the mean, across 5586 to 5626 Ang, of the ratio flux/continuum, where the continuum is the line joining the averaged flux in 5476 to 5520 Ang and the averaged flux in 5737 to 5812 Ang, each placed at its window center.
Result 0.07 mag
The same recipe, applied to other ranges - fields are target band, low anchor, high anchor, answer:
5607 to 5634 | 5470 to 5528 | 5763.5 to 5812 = 0.036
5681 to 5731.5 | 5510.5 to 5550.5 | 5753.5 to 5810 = 0.033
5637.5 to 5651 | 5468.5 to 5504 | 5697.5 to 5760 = 0.001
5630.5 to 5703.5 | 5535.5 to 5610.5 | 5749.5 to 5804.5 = 0.014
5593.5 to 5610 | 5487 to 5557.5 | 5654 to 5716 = 0.076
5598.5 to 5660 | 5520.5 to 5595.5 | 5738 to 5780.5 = 0.045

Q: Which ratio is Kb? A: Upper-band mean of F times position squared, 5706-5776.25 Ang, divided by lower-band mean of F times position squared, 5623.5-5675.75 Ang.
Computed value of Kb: 1.13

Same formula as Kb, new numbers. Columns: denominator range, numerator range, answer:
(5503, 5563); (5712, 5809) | 1.26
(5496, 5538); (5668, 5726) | 1.20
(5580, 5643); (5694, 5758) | 1.18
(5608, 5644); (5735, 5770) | 1.20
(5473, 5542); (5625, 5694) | 1.17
